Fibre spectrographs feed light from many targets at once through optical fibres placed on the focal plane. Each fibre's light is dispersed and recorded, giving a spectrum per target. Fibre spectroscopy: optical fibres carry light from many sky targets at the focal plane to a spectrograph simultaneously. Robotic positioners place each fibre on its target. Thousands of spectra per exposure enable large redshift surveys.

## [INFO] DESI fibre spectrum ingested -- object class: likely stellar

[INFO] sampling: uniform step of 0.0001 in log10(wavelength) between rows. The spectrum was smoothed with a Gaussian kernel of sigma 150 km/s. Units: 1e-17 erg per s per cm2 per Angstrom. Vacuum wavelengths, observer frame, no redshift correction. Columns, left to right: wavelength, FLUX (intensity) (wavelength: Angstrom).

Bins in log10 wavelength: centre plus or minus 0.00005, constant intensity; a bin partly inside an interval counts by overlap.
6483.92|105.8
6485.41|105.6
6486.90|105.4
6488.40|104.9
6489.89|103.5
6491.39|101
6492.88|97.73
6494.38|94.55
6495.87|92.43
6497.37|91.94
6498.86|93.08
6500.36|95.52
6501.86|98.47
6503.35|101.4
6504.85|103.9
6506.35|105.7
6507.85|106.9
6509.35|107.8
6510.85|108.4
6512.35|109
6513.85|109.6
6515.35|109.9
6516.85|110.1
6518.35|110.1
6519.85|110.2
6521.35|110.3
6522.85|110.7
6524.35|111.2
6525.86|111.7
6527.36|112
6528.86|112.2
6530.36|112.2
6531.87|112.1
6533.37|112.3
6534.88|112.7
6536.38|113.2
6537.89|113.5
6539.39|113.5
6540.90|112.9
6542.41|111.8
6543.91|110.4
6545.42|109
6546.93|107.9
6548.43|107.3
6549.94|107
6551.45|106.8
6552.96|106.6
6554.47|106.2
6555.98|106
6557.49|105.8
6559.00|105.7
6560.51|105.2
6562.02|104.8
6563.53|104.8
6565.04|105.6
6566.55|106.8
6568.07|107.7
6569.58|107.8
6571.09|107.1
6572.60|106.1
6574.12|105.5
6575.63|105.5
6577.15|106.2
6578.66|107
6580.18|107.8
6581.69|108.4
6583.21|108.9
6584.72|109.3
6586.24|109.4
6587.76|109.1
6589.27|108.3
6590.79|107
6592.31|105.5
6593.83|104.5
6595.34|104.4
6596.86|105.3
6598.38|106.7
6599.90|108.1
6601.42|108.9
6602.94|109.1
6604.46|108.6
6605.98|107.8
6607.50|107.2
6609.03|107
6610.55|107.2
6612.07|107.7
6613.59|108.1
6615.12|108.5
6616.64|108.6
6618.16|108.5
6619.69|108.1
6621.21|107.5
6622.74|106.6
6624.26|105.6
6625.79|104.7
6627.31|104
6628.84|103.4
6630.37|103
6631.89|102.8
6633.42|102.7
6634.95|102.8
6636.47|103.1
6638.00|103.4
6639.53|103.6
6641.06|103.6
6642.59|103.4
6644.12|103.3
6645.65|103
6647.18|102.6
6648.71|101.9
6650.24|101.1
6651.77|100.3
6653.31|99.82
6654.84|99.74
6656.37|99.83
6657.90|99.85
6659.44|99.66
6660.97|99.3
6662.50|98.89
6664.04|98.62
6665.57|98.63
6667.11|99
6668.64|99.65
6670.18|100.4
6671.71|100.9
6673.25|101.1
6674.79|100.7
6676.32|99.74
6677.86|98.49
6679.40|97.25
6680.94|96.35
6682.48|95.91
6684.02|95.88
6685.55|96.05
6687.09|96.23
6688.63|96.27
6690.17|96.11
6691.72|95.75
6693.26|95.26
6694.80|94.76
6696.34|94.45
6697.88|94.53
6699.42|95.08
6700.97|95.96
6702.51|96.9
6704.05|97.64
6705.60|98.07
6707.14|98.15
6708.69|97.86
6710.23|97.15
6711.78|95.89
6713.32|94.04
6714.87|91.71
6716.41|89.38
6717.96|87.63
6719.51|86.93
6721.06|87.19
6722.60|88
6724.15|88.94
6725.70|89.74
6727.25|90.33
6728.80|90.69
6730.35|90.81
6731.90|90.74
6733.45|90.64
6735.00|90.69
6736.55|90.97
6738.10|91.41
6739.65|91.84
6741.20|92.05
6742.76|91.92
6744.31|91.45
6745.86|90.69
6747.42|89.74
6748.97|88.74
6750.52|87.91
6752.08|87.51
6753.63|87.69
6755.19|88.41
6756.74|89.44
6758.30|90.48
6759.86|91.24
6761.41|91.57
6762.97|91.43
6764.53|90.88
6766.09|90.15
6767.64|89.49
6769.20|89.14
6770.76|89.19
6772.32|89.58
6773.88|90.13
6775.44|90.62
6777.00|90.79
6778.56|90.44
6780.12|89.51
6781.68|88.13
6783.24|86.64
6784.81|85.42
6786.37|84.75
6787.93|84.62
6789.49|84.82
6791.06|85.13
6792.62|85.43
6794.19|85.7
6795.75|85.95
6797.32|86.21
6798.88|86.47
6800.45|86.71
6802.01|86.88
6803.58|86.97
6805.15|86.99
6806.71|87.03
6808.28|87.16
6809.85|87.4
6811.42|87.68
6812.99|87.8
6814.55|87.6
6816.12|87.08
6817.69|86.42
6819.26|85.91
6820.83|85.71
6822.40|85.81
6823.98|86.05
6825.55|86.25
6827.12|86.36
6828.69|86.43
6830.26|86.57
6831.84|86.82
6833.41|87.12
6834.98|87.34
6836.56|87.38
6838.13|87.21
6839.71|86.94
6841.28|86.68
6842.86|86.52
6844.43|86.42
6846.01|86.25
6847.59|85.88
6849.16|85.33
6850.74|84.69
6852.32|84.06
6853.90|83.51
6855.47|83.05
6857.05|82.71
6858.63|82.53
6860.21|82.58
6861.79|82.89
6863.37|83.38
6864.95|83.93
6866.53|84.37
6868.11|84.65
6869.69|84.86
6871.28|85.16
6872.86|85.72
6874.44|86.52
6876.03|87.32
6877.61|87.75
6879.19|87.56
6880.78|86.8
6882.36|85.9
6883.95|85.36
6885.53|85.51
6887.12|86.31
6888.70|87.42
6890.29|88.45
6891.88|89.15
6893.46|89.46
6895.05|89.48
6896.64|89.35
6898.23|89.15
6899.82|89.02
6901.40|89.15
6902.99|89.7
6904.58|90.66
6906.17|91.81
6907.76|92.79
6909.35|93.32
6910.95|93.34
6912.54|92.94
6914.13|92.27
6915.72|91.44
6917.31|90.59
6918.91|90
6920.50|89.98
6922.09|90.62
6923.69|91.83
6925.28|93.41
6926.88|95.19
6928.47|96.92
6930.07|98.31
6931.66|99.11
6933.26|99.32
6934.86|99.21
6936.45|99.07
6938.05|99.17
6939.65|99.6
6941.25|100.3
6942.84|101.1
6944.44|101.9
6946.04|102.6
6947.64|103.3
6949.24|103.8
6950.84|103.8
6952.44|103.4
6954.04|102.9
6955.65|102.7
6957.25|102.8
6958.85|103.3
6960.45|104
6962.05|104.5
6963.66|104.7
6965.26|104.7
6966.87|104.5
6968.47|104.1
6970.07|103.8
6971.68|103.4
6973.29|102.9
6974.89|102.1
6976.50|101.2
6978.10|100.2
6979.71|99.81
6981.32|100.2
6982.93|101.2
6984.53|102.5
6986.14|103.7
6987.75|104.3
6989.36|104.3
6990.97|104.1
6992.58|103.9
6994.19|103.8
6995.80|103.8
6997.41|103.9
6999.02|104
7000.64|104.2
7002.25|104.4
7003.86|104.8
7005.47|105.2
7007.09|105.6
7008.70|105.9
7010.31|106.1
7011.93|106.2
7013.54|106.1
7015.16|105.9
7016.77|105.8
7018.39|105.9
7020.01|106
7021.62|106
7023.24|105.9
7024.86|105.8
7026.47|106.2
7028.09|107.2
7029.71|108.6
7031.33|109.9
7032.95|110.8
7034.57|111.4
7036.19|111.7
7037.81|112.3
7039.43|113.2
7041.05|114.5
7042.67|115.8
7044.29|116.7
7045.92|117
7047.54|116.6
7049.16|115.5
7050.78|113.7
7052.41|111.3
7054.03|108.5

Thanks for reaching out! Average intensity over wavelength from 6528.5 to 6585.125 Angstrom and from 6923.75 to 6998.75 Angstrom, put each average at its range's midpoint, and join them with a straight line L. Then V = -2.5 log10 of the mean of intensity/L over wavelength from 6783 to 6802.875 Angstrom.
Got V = 0.216 mag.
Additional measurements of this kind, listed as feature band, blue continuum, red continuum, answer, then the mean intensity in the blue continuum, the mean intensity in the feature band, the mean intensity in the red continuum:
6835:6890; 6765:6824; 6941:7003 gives 0.10 mag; 87.3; 85.4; 103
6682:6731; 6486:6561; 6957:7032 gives 0.13 mag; 107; 93.7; 104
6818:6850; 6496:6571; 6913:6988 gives 0.18 mag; 108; 86.4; 99.9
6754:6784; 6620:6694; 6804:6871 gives 0.02 mag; 101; 89.8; 85.7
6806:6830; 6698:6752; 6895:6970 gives 0.09 mag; 91.9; 86.7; 97.3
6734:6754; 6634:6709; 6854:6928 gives 0.06 mag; 99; 90.3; 88.2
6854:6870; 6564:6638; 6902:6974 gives 0.20 mag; 107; 83.5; 98.4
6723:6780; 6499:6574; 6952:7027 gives 0.18 mag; 108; 90.2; 104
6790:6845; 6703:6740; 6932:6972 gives 0.12 mag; 92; 86.6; 102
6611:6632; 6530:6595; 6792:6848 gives -0.03 mag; 108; 106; 86.6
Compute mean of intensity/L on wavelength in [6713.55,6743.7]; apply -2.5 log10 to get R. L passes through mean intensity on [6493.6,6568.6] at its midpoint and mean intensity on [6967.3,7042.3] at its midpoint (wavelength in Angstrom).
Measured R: 0.180 mag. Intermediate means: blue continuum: 107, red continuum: 106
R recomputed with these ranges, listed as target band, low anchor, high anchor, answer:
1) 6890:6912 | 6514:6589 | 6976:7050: 0.19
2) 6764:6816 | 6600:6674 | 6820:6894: 0.04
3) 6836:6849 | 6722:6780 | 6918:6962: 0.10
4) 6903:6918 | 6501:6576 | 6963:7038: 0.15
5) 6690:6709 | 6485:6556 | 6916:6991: 0.09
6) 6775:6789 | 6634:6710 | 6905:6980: 0.13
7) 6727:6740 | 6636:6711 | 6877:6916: 0.06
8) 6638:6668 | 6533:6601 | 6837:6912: 0.01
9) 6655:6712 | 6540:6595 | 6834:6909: 0.02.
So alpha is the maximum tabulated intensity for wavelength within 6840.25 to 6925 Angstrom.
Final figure 93.34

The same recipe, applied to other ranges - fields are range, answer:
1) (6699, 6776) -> 98.15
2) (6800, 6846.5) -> 87.8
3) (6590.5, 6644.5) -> 109.1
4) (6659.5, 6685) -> 101.1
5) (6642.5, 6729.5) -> 103.4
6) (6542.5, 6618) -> 110.4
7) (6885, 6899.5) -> 89.48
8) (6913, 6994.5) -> 104.7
